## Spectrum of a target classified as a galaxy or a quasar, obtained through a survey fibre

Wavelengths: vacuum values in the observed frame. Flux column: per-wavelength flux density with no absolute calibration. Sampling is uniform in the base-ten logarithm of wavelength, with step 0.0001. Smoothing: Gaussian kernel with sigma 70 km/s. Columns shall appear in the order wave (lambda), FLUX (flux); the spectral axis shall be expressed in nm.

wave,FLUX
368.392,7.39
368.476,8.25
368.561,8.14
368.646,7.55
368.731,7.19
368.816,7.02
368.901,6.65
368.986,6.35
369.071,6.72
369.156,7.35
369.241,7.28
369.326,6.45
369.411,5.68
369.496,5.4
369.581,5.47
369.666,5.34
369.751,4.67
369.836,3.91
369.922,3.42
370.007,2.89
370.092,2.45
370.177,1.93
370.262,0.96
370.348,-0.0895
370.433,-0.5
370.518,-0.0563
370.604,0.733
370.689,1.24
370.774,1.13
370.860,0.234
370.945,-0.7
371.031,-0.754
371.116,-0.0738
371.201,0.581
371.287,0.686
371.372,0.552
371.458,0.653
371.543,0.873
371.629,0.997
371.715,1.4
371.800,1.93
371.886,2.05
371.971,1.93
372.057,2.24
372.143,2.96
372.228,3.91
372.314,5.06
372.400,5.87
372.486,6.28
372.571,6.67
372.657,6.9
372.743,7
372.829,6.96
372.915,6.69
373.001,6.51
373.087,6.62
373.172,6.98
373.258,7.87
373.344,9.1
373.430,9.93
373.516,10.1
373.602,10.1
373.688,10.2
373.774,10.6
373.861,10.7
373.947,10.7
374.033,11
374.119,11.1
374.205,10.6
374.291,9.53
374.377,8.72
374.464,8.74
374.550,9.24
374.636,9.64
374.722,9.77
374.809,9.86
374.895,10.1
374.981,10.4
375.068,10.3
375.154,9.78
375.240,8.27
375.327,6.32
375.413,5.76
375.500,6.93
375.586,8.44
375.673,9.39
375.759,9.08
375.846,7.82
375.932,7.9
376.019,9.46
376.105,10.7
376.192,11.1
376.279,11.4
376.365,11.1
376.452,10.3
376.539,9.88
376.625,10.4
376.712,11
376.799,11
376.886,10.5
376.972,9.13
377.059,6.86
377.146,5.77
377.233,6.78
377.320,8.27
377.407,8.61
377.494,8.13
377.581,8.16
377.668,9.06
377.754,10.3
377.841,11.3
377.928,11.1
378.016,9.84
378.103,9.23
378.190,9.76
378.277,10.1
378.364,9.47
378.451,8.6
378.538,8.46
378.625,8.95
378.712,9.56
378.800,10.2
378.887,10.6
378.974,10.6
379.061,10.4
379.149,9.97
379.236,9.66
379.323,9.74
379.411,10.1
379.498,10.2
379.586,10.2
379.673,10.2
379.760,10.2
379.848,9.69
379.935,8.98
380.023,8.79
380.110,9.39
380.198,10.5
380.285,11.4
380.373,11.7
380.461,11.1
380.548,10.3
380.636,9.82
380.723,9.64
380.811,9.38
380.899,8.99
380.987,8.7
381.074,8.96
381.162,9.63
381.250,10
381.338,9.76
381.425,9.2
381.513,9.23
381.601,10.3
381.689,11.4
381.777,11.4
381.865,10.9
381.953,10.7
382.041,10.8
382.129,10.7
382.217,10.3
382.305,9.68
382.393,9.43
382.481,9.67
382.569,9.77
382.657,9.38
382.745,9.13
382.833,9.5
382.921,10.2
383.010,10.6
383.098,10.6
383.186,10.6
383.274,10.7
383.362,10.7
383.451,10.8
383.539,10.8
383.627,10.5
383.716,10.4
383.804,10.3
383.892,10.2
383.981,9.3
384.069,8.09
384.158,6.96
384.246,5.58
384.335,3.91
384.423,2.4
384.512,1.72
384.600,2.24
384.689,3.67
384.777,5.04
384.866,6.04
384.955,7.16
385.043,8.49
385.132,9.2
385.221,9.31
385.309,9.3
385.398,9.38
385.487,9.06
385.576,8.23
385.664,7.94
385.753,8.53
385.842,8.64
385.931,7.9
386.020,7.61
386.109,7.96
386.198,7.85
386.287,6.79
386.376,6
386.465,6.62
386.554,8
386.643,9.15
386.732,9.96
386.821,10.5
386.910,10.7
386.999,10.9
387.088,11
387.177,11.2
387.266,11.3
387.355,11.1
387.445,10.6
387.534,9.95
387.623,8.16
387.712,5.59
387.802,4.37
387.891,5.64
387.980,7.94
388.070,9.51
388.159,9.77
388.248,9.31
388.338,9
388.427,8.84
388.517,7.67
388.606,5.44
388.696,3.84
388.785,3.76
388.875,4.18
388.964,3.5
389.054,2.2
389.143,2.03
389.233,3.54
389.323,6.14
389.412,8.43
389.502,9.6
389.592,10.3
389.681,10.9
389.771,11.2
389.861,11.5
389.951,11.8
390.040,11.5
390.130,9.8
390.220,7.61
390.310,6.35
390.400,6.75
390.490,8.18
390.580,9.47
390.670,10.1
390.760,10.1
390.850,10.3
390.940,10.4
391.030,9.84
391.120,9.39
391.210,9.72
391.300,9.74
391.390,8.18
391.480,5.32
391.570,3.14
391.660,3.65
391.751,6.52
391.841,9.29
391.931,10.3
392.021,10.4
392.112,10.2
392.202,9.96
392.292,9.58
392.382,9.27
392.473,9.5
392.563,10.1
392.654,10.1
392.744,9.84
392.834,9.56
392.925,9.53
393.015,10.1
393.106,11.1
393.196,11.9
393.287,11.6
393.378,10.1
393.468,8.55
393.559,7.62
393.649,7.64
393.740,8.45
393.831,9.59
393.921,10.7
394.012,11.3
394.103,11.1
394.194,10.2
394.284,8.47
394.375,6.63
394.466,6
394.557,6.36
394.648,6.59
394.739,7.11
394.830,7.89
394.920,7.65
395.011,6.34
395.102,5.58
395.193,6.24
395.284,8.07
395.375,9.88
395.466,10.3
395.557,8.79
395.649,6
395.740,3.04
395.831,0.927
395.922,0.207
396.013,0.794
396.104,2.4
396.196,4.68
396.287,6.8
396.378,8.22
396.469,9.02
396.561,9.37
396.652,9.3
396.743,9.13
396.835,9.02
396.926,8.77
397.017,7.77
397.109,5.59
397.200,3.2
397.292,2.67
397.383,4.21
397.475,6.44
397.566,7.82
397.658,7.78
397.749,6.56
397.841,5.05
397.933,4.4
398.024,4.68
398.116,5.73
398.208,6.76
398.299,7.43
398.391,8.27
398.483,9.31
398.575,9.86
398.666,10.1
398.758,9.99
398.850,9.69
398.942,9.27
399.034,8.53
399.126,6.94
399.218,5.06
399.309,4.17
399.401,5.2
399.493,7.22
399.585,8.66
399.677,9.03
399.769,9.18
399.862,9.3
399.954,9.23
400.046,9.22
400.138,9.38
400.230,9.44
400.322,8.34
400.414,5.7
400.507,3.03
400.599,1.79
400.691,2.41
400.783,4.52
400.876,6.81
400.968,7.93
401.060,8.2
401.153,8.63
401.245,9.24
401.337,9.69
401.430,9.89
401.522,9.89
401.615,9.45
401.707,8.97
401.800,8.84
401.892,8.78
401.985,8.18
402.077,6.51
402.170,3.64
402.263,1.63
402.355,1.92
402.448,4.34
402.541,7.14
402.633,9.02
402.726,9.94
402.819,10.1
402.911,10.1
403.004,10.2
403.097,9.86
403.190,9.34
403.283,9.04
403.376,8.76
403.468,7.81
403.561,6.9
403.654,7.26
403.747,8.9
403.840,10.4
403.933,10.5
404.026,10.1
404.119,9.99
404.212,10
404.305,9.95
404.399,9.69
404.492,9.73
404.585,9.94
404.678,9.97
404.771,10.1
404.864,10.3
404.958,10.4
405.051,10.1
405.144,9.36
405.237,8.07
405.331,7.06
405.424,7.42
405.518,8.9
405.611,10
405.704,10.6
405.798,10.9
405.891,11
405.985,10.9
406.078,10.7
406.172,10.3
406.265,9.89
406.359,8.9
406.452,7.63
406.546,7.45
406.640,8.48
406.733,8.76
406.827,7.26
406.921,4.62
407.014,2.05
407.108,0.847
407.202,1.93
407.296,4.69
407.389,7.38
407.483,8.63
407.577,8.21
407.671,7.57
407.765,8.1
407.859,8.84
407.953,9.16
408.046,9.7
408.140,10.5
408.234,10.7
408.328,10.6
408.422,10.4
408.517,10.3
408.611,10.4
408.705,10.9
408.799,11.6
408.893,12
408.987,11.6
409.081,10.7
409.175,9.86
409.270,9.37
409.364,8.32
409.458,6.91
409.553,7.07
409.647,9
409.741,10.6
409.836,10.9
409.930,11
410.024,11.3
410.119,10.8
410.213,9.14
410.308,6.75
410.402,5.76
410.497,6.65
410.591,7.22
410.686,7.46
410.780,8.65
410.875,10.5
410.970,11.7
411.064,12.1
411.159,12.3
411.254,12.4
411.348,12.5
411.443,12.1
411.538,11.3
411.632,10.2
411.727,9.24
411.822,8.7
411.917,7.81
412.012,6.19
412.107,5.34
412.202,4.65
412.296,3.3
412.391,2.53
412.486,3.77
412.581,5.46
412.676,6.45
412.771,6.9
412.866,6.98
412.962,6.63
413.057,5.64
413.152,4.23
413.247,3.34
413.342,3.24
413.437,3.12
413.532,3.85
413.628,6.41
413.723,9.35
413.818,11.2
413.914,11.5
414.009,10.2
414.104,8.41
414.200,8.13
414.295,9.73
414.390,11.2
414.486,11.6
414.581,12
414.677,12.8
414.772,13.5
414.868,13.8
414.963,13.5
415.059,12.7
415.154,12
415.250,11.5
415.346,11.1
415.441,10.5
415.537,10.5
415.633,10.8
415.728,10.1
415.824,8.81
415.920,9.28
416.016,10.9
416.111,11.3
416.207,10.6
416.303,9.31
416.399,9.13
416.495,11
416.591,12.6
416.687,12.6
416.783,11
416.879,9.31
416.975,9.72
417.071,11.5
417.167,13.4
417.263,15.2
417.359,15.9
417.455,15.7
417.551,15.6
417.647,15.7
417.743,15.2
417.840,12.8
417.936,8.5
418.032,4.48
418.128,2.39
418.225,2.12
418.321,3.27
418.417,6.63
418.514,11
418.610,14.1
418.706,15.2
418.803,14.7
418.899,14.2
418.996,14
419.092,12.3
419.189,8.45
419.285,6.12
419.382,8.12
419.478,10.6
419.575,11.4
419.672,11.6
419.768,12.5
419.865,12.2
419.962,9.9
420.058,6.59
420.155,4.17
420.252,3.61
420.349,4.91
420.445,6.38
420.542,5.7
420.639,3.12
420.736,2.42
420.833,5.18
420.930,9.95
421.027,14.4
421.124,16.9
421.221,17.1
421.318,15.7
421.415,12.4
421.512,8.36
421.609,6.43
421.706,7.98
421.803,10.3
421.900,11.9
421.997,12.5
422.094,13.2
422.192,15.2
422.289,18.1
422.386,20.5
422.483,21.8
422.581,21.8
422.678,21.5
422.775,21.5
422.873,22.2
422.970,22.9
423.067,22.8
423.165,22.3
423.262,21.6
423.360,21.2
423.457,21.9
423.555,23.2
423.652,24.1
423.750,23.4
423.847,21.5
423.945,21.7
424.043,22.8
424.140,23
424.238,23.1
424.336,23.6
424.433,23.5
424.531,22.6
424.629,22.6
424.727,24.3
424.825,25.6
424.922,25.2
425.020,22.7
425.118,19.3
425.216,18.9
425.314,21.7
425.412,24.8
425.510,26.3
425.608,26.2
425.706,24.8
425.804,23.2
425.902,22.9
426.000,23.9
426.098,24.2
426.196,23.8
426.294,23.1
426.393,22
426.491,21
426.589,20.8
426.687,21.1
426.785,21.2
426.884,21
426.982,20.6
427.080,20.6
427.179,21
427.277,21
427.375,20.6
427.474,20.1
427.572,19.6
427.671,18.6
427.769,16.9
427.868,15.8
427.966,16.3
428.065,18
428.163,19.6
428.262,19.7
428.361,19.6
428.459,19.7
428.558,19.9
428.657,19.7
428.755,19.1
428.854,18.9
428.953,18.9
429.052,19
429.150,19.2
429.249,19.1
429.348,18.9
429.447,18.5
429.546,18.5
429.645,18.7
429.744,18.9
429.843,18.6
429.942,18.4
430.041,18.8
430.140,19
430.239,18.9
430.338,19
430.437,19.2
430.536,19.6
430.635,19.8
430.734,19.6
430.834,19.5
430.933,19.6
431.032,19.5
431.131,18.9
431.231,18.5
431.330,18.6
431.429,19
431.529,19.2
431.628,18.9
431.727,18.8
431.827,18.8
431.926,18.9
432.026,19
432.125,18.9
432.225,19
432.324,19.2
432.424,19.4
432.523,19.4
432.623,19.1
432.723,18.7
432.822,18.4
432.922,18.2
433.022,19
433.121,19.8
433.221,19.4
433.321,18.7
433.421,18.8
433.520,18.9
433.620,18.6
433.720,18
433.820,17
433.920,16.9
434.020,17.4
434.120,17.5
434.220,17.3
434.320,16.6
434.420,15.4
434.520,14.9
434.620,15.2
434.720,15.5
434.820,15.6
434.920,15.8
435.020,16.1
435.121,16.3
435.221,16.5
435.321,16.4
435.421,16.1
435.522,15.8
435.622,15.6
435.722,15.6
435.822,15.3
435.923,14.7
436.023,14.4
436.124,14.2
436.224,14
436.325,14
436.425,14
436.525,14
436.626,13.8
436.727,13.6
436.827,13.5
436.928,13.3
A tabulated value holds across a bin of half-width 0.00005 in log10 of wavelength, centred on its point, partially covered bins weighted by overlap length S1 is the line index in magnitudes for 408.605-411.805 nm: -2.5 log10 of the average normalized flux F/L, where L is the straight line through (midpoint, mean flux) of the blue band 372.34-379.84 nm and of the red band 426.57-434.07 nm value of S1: 0.48 mag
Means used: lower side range 9.19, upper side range 19.1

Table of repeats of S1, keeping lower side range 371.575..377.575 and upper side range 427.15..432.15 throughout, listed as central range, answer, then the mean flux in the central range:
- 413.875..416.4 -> 0.42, 11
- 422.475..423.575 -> -0.24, 22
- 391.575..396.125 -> 0.42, 8.04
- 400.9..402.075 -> 0.45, 8.85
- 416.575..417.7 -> 0.24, 13.2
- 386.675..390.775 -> 0.30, 8.28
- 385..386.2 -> 0.20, 8.55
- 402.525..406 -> 0.42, 9.48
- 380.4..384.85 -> 0.07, 9.05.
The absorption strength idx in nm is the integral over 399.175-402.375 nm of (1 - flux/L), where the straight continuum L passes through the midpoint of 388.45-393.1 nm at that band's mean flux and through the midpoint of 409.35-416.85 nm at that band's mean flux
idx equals 0.55 nm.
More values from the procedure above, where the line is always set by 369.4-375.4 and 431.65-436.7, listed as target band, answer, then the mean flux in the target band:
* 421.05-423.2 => -0.251 nm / 16.5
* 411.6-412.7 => 0.579 nm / 6.07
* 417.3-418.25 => 0.190 nm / 11.1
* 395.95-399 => 0.959 nm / 6.94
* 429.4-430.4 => -0.159 nm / 18.7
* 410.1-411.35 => 0.314 nm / 9.44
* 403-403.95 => 0.197 nm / 8.9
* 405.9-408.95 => 0.895 nm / 8.46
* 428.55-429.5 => -0.183 nm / 19.1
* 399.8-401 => 0.442 nm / 6.71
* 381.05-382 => -0.404 nm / 10.2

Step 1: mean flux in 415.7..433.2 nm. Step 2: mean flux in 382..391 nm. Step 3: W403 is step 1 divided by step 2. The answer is 2.00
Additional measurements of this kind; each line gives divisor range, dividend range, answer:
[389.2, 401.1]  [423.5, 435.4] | 2.52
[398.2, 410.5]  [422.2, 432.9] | 2.43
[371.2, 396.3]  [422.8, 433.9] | 2.44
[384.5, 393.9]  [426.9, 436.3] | 2.18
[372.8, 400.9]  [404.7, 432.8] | 1.61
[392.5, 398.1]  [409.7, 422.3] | 1.30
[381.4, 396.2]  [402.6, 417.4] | 1.11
